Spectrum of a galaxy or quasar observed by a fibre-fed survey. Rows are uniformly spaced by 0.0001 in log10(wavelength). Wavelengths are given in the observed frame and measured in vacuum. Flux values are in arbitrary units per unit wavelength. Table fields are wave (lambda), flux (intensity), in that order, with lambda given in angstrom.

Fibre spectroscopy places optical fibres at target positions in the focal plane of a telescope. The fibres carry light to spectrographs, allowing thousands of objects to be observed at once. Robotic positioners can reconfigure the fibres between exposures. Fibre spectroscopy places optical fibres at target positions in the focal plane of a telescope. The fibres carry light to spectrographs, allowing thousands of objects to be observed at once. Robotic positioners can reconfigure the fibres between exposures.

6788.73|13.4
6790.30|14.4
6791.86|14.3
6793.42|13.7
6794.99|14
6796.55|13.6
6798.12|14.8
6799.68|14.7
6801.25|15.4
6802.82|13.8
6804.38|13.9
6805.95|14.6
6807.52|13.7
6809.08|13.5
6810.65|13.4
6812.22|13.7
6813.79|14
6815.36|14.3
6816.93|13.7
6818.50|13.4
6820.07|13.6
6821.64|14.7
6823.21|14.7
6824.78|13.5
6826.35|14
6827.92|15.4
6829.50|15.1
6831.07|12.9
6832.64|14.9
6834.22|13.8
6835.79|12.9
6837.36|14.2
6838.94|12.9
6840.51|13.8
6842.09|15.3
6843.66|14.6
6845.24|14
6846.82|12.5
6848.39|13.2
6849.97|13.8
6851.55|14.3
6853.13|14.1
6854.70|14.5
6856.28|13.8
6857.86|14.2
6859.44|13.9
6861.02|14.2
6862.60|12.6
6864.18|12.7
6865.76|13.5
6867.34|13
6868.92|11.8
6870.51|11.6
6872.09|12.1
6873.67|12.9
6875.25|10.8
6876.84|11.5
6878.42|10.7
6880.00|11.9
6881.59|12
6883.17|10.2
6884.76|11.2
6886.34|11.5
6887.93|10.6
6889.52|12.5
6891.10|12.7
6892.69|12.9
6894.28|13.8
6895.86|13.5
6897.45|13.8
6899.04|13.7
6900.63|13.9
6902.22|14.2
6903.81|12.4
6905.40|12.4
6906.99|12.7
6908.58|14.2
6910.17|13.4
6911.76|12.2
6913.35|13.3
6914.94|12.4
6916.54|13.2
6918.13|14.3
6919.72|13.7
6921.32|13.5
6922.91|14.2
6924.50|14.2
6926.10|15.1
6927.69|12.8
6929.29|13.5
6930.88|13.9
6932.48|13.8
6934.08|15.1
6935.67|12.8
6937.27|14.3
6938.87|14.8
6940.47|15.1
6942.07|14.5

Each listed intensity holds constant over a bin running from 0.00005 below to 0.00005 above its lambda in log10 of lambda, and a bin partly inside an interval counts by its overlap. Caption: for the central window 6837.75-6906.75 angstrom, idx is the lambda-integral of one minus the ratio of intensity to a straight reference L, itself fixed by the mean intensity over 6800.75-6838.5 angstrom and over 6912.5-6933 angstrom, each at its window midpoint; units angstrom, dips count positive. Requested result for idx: 4.62 angstrom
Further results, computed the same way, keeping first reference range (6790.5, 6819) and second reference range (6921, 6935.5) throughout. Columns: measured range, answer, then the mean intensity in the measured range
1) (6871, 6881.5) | 1.8 angstrom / 11.7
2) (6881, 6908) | 2.7 angstrom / 12.6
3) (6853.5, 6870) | 0.7 angstrom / 13.4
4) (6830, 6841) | 0.3 angstrom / 13.7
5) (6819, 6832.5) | -0.2 angstrom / 14.3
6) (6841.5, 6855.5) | 0.0 angstrom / 14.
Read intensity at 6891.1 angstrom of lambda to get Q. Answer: 12.7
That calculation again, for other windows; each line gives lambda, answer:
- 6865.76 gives 13.5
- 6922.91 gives 14.2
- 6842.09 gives 15.3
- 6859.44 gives 13.9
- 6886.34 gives 11.5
